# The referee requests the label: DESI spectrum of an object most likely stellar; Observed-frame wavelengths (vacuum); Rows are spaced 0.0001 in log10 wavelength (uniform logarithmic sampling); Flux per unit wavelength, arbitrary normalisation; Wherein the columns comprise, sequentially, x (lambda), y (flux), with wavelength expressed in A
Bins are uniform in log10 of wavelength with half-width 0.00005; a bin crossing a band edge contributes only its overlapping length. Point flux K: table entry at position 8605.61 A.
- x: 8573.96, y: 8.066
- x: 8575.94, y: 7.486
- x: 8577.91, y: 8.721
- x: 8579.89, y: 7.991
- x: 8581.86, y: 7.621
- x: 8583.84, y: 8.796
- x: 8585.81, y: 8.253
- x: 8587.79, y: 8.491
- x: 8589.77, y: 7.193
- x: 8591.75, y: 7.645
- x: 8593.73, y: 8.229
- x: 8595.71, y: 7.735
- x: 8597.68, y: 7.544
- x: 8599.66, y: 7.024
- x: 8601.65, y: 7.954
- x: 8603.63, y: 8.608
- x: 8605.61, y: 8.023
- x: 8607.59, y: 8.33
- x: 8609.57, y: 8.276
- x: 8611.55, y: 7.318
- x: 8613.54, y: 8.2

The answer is 8.023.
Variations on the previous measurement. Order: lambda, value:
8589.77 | 7.193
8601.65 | 7.954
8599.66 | 7.024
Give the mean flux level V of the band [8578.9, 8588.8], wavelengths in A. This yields 8.23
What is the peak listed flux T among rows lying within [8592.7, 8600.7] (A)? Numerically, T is 8.229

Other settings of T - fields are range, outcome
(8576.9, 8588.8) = 8.796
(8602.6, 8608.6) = 8.608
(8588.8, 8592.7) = 7.645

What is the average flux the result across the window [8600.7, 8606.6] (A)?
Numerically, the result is 8.2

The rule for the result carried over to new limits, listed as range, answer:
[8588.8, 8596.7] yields 7.71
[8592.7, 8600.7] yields 7.63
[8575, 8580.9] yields 8.08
